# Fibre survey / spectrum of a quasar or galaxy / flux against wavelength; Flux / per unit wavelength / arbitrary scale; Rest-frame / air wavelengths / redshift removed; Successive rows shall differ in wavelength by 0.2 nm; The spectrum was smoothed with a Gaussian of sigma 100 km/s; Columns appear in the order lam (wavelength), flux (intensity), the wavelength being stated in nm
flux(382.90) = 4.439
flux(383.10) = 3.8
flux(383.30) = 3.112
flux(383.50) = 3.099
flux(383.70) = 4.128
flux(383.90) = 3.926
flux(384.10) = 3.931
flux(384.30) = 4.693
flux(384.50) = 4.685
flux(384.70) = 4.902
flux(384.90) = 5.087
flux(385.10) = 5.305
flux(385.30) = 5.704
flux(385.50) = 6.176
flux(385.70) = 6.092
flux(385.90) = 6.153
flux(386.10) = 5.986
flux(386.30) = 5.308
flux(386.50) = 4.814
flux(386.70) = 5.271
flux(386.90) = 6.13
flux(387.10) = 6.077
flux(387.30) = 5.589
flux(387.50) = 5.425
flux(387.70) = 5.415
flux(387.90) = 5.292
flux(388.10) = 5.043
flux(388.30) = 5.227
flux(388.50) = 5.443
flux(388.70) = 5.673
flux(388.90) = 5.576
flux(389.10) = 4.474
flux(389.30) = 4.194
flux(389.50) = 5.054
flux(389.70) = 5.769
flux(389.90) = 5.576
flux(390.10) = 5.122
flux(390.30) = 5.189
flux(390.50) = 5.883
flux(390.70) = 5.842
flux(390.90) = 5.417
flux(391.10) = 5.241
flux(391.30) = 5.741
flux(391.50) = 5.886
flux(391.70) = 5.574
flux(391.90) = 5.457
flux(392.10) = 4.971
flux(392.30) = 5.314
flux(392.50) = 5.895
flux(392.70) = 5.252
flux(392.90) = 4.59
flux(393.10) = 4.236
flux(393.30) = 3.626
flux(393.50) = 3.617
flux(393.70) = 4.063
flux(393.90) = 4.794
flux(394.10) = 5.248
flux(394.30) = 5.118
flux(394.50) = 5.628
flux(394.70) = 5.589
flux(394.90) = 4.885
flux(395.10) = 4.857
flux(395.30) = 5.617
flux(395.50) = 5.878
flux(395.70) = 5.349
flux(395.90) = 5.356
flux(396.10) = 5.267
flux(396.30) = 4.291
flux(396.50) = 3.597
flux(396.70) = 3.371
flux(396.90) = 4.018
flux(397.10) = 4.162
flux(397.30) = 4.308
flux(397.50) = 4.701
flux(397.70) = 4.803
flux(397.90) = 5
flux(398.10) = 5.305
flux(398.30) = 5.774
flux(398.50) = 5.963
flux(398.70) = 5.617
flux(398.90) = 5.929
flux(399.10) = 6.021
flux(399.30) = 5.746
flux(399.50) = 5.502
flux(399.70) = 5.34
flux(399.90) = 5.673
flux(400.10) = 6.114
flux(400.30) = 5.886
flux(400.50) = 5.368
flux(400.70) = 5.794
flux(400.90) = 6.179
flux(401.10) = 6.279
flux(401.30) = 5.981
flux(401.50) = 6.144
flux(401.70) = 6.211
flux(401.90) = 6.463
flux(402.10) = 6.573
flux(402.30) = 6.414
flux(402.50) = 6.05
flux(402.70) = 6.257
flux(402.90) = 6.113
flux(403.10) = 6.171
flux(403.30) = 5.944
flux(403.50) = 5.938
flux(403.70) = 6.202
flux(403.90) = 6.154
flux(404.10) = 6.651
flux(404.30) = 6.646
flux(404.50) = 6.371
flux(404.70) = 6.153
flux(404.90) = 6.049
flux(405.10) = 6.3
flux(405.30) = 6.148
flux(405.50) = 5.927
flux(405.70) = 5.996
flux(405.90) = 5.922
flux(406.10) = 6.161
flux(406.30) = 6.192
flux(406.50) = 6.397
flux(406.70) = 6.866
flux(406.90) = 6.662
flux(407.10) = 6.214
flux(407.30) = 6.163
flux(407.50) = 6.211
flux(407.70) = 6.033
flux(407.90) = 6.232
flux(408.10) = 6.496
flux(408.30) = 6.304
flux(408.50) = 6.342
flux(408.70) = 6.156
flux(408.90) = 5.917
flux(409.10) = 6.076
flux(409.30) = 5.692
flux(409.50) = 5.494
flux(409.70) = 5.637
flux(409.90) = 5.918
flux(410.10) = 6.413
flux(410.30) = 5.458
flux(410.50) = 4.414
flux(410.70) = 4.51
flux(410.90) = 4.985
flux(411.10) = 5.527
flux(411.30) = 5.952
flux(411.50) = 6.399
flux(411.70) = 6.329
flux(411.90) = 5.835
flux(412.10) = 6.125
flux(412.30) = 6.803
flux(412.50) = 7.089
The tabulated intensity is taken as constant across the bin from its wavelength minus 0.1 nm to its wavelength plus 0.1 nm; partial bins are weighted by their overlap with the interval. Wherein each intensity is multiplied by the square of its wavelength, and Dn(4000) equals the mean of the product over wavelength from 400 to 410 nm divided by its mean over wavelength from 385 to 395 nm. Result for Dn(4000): 1.3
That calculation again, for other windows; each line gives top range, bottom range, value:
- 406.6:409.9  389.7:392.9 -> 1.22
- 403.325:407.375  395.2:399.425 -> 1.29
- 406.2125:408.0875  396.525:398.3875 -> 1.46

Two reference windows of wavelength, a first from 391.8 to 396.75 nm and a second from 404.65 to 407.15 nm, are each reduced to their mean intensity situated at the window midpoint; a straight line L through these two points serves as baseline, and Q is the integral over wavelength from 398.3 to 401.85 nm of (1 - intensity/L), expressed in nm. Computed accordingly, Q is -0.20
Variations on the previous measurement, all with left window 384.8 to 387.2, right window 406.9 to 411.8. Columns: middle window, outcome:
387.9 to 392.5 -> 0.285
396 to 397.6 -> 0.432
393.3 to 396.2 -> 0.360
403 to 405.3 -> -0.154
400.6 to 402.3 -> -0.117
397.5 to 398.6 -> 0.090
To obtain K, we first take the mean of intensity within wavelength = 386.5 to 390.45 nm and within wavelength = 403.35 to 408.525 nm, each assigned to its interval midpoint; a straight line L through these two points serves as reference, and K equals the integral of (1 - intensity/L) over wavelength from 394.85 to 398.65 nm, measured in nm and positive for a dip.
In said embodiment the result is 0.59 nm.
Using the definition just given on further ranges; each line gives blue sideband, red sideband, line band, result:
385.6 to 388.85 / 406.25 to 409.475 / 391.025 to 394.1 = 0.414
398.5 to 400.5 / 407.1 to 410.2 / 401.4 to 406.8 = -0.296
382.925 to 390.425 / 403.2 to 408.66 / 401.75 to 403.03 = -0.058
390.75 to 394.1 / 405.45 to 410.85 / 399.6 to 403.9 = -0.362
